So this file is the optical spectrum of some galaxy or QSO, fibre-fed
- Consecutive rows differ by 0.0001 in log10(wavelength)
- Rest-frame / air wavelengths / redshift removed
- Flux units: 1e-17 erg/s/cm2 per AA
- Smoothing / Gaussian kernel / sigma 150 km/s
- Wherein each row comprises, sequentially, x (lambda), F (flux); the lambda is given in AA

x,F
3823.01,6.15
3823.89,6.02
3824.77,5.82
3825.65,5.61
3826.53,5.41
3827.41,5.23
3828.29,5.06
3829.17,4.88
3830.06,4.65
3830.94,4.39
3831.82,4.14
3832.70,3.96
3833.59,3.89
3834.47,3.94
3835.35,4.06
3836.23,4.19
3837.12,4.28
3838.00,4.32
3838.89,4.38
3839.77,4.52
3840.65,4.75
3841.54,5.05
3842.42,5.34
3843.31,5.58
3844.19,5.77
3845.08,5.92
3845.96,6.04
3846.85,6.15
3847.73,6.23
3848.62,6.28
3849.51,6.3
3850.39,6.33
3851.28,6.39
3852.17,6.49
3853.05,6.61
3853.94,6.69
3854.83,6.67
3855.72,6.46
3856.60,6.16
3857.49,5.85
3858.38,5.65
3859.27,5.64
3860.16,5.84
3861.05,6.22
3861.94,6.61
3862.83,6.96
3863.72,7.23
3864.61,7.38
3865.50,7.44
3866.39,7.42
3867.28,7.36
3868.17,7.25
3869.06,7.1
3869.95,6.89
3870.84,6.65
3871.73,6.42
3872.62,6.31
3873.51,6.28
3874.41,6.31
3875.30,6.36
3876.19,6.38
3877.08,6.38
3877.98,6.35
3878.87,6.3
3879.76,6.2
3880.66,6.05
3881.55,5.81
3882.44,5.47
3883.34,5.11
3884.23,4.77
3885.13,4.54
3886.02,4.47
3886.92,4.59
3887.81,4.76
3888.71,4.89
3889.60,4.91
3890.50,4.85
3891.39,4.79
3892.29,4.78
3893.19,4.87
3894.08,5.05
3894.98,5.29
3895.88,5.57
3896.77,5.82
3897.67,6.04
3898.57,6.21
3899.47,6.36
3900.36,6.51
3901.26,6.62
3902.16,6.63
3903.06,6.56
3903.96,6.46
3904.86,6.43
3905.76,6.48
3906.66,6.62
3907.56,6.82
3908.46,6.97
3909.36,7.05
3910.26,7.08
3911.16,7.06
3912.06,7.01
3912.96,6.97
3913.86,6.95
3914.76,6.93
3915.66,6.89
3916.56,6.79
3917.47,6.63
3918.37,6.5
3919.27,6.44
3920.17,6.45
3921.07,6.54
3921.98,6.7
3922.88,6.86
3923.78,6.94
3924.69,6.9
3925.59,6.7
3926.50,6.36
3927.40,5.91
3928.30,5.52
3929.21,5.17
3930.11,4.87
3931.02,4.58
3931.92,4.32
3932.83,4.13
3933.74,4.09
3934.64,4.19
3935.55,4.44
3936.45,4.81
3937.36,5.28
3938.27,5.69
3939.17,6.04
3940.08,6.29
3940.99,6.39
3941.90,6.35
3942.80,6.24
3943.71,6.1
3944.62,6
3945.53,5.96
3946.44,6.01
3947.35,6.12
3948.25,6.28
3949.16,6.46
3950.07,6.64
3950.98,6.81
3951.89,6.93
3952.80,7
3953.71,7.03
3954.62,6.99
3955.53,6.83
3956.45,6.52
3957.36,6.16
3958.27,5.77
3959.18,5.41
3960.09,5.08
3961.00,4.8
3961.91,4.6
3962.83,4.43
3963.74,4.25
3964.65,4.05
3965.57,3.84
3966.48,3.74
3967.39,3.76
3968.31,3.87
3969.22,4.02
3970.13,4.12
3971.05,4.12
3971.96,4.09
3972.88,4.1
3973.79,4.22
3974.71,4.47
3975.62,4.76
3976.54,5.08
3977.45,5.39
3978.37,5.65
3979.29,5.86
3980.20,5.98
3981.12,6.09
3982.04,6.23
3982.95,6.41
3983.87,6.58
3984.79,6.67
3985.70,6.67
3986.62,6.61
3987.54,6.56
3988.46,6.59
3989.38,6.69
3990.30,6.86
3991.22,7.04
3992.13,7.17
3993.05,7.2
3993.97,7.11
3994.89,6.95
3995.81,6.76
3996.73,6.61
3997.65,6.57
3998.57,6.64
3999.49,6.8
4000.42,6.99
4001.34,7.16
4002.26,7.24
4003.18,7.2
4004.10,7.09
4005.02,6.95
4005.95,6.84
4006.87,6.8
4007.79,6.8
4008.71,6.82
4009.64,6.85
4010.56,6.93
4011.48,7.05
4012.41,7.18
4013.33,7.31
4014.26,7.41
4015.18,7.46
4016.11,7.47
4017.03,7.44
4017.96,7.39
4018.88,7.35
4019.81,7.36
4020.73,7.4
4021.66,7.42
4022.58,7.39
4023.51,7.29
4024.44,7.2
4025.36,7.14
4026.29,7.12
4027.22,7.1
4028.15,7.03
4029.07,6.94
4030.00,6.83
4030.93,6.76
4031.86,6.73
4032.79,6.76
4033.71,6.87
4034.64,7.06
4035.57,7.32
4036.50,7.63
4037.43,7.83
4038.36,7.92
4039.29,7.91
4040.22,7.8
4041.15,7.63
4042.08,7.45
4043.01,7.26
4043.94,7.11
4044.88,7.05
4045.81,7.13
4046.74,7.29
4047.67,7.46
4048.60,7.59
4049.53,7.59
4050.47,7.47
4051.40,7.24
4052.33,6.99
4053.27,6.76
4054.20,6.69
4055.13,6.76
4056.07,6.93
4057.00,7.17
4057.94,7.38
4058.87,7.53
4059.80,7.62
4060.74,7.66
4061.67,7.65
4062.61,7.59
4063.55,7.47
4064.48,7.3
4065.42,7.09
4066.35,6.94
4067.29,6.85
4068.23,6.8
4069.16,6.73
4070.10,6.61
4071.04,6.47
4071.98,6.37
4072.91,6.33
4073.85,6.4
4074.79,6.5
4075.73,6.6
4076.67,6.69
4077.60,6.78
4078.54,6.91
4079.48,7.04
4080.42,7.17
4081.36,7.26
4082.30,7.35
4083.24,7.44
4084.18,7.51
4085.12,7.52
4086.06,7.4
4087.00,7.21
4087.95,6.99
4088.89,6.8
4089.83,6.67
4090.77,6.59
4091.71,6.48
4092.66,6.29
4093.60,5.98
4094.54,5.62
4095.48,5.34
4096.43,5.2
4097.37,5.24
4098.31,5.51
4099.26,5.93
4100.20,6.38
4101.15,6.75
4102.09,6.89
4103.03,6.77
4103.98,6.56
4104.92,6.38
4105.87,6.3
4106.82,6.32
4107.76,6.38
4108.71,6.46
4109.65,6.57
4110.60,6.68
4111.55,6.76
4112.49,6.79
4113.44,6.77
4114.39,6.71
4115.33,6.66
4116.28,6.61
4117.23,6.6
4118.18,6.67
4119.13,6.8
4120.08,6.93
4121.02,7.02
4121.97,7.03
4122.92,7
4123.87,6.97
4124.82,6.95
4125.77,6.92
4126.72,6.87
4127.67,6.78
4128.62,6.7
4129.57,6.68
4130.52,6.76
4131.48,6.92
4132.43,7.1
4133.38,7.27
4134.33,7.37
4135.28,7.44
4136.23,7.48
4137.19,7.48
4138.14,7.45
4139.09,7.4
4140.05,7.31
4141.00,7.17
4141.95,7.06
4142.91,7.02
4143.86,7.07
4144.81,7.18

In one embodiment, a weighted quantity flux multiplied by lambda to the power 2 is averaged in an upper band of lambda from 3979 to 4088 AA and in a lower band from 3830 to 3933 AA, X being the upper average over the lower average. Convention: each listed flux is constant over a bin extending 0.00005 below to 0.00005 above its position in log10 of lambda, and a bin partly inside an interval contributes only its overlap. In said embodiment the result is 1.3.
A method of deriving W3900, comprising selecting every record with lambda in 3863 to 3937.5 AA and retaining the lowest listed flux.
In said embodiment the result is 4.09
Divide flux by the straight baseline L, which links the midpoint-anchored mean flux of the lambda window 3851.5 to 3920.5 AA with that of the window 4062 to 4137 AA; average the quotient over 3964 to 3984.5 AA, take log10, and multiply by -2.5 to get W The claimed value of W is 0.31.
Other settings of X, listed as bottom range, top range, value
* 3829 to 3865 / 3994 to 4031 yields 1.38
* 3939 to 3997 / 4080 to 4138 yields 1.24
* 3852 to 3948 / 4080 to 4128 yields 1.21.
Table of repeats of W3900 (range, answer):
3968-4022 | 3.87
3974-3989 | 4.47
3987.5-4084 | 6.33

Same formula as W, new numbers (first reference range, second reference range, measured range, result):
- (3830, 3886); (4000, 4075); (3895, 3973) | 0.092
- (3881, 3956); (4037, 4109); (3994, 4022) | -0.090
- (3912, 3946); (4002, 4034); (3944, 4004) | 0.114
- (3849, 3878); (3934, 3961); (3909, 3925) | -0.099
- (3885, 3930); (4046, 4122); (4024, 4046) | -0.098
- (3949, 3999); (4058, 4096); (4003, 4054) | -0.138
